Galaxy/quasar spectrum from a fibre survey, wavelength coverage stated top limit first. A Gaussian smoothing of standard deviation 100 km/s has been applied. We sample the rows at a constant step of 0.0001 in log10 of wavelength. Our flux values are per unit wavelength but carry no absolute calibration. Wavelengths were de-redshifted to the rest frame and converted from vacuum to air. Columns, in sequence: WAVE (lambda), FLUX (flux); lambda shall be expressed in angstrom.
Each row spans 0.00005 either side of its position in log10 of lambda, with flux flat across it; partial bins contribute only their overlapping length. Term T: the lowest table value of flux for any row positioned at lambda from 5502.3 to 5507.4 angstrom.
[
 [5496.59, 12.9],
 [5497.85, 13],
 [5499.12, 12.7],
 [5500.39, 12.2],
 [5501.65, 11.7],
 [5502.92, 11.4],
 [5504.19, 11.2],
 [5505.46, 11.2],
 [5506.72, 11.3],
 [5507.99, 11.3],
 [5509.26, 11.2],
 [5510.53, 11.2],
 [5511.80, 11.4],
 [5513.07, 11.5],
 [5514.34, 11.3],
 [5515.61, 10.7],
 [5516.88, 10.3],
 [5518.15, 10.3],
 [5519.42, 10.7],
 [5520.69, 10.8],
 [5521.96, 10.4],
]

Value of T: 11.2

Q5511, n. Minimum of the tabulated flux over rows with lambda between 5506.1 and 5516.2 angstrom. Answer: 10.7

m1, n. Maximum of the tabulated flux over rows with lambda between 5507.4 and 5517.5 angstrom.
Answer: 11.5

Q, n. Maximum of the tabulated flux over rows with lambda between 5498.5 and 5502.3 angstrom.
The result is 12.7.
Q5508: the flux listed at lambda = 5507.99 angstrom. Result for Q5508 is 11.3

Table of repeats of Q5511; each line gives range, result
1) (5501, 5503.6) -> 11.4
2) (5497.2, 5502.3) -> 11.7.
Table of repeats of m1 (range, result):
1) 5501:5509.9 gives 11.7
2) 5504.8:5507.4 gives 11.3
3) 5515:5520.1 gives 10.7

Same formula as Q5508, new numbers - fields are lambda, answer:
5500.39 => 12.2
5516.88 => 10.3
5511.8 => 11.4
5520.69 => 10.8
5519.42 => 10.7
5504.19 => 11.2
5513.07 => 11.5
